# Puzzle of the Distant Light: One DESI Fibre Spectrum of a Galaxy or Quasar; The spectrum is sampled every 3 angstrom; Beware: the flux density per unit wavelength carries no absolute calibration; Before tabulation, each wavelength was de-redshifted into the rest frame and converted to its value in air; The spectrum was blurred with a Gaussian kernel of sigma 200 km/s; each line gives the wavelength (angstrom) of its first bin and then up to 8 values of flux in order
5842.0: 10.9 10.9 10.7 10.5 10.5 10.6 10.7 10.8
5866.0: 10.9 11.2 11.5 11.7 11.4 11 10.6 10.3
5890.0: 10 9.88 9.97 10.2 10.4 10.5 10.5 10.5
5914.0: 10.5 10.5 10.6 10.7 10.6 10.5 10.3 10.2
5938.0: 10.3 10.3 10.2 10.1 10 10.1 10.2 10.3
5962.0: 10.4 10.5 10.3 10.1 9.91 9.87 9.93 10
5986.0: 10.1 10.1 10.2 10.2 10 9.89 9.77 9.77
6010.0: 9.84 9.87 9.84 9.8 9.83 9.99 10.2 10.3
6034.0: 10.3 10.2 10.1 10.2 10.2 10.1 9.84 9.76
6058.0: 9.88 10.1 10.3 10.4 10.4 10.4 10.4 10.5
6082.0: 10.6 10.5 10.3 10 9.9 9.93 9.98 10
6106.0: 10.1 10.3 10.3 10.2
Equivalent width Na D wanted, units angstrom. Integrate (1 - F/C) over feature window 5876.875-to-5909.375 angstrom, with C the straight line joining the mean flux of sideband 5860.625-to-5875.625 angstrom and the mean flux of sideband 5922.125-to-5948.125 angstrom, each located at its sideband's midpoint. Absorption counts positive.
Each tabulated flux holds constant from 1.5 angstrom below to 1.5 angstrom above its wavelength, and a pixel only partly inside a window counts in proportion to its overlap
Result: 1.3 angstrom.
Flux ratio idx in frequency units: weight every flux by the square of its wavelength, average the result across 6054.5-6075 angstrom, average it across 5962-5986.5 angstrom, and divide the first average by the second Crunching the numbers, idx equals 1.04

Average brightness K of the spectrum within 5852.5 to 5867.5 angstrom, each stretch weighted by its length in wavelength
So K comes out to 10.7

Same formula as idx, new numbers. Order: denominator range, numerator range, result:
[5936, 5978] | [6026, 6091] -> 1.04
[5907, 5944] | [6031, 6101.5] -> 1.02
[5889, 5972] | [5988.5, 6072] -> 1.01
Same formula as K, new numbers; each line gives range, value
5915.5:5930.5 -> 10.6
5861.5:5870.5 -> 11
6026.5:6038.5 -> 10.2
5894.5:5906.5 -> 10.3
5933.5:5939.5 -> 10.2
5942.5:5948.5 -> 10.1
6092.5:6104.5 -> 9.95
